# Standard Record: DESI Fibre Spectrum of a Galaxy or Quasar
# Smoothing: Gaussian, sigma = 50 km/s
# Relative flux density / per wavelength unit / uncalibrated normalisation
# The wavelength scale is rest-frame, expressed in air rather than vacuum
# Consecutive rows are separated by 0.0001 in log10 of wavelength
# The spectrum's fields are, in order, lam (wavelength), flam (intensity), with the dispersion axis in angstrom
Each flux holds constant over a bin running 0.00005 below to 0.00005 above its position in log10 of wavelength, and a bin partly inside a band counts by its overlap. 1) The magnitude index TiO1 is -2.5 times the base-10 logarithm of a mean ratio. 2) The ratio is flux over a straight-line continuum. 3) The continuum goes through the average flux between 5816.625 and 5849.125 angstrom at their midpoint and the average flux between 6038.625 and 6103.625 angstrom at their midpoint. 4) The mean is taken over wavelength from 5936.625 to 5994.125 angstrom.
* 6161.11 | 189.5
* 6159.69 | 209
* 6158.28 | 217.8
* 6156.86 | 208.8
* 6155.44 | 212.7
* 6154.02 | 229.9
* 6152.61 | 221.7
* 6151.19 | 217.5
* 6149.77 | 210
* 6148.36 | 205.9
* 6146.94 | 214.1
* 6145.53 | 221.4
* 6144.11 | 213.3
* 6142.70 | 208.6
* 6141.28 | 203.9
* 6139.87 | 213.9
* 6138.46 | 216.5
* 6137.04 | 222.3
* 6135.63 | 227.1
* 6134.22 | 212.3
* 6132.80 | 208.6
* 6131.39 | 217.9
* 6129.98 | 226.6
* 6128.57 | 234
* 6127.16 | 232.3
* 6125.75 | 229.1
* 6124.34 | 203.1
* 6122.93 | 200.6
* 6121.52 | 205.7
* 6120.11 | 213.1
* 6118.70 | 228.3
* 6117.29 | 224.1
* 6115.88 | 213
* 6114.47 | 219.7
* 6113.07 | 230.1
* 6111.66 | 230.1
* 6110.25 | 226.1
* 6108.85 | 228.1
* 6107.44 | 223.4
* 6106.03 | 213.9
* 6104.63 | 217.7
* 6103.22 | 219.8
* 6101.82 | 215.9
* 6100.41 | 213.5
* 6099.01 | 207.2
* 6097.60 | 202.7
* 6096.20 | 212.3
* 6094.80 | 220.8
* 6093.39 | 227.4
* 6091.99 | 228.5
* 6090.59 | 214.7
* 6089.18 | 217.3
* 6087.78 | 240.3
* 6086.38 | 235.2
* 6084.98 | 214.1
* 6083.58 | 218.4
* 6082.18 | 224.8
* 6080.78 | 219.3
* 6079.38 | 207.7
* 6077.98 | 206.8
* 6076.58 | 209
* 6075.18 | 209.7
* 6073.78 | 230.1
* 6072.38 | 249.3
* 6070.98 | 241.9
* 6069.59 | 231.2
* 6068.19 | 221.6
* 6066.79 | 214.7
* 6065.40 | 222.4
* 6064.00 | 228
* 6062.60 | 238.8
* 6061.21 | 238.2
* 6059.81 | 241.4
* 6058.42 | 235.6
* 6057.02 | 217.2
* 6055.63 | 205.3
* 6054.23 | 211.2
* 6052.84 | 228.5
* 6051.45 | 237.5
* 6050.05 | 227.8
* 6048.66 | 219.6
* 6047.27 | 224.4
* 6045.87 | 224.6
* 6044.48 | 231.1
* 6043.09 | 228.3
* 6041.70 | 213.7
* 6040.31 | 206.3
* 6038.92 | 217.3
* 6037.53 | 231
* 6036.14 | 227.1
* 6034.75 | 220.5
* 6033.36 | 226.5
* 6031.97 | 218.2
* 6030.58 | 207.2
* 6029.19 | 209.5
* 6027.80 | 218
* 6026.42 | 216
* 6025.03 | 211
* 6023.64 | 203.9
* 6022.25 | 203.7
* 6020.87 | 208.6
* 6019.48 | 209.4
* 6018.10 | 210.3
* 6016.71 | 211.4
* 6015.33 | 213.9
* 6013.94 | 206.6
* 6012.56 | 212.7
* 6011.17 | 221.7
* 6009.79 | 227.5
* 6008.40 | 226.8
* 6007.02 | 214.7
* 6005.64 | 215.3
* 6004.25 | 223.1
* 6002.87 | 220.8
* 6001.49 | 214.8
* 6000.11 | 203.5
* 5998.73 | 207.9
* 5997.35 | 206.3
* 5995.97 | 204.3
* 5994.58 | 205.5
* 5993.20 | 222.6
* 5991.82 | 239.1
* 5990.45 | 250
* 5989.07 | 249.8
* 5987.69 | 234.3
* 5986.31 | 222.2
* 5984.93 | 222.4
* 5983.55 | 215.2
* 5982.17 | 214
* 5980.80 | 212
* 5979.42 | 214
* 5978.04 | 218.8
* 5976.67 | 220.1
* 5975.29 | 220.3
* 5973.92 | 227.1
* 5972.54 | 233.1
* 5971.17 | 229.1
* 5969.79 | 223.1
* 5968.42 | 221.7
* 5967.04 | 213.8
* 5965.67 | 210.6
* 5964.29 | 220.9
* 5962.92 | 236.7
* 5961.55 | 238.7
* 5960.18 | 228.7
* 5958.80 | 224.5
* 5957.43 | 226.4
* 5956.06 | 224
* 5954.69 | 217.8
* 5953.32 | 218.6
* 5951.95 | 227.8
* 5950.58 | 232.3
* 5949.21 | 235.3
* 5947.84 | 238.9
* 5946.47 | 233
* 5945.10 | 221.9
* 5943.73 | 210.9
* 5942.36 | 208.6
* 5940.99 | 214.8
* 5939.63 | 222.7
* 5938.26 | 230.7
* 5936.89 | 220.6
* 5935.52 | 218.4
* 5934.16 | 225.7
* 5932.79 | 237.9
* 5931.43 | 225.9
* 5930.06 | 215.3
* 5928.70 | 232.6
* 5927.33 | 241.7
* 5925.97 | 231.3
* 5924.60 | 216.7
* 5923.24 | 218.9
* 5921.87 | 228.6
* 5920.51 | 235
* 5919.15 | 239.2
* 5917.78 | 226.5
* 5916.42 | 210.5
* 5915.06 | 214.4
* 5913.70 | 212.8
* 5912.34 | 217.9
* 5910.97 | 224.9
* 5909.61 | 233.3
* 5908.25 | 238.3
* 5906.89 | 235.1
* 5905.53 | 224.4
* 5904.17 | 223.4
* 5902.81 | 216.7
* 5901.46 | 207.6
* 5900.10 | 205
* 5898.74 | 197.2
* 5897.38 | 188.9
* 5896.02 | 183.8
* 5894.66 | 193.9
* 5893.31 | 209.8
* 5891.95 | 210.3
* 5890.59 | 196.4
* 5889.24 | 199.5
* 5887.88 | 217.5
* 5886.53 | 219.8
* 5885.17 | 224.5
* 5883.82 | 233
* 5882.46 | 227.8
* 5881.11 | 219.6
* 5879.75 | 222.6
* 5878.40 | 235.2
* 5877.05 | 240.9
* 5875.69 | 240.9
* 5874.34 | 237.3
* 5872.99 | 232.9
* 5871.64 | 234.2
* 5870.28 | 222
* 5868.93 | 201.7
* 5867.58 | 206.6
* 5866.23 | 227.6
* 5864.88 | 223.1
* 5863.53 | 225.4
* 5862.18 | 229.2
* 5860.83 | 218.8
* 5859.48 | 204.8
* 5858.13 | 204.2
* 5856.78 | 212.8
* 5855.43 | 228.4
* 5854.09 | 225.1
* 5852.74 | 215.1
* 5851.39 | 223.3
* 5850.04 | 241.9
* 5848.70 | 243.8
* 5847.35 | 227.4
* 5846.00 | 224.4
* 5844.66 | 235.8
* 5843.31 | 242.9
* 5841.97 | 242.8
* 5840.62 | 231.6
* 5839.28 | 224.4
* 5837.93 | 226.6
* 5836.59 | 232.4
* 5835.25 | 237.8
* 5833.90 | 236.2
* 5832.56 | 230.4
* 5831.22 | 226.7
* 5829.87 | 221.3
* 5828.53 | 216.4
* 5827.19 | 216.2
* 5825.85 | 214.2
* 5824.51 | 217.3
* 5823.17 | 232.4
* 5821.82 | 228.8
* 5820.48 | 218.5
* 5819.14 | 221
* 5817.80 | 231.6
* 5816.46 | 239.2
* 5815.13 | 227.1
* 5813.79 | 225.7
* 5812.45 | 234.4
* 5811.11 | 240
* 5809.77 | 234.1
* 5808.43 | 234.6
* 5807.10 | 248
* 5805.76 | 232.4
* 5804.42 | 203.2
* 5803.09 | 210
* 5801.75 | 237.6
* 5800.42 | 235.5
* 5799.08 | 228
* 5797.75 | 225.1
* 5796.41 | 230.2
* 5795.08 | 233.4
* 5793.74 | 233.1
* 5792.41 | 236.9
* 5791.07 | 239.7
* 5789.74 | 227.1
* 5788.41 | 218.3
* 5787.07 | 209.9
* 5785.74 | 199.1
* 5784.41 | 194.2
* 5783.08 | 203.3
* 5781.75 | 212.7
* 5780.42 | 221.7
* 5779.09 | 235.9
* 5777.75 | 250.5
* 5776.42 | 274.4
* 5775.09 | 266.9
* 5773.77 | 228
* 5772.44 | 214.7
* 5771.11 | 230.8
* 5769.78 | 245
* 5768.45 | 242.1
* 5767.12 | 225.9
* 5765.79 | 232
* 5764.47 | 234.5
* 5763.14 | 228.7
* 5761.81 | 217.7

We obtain 0.00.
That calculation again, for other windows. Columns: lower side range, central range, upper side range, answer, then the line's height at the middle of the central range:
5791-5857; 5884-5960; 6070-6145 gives 0.03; 226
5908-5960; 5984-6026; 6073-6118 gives 0.03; 223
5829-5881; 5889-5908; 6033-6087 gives 0.10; 227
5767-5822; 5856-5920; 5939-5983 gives 0.04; 226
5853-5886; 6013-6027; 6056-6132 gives 0.07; 223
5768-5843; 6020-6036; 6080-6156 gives 0.04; 222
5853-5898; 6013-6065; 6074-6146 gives -0.01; 218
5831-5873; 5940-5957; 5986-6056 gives -0.01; 222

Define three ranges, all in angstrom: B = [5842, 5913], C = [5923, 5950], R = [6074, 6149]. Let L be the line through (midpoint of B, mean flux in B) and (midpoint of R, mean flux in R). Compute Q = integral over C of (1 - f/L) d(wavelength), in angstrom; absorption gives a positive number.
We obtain -0.6 angstrom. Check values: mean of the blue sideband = 221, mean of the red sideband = 218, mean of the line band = 225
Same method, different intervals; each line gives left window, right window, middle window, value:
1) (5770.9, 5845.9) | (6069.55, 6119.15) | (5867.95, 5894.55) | 0.6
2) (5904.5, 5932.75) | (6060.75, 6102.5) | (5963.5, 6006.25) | 0.8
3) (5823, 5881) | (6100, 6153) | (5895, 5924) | 0.9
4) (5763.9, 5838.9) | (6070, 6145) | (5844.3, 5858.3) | 0.1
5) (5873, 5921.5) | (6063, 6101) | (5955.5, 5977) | -0.5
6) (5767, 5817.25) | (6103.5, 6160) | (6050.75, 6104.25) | -0.7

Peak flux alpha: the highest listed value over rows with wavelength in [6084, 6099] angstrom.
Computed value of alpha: 240.3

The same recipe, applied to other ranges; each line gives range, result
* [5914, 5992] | 250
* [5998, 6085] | 249.3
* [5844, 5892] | 243.8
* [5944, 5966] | 238.9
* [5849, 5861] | 241.9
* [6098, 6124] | 230.1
